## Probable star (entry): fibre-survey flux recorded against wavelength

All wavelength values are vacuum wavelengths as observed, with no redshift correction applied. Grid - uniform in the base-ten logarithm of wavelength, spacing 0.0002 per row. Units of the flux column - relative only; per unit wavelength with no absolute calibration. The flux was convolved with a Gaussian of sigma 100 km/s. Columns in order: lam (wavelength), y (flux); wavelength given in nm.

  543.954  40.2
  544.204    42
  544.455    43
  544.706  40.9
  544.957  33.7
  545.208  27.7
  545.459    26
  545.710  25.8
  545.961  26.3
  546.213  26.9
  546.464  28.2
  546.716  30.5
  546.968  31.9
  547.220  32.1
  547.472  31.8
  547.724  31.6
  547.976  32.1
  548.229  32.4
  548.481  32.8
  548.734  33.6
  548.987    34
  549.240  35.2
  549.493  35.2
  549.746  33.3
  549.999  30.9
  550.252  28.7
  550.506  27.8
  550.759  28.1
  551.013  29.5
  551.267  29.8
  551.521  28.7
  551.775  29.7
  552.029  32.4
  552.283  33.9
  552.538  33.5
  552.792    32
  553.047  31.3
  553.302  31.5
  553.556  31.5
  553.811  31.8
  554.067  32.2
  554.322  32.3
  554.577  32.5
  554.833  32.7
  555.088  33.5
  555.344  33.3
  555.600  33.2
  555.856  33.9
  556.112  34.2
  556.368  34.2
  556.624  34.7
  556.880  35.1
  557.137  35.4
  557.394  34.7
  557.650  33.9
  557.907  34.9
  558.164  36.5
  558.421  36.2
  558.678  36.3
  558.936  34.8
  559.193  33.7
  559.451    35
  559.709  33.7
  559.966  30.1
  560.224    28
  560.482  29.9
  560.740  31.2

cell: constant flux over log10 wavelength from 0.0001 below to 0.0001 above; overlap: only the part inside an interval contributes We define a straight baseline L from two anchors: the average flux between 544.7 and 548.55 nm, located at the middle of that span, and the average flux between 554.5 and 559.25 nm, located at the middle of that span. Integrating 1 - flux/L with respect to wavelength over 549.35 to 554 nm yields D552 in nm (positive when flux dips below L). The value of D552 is 0.18 nm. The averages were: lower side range 30.3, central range 31.1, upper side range 34.4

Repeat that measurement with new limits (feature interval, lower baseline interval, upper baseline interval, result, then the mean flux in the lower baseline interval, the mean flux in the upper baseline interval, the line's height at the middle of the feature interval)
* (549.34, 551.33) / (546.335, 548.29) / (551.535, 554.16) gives 0.07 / 31.3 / 31.8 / 31.6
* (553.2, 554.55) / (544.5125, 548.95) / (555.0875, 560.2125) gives 0.05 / 31.1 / 34.2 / 33.2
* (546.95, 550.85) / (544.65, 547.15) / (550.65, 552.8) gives -0.24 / 29.5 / 30.8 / 30.2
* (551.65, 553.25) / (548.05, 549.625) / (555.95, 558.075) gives 0.10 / 33.8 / 34.7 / 34.2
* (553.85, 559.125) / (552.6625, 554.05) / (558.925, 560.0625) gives -0.26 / 31.7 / 33.4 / 32.6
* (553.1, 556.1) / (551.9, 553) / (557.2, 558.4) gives 0.10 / 32.8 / 35.1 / 33.8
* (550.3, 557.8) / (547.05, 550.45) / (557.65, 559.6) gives 0.37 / 32.5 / 35.2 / 33.9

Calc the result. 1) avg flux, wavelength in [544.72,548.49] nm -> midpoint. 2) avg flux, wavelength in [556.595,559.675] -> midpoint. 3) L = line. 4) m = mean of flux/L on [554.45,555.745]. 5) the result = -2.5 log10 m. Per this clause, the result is 0.02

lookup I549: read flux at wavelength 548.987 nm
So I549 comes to 34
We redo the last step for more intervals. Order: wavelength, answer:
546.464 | 28.2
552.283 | 33.9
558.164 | 36.5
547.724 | 31.6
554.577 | 32.5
